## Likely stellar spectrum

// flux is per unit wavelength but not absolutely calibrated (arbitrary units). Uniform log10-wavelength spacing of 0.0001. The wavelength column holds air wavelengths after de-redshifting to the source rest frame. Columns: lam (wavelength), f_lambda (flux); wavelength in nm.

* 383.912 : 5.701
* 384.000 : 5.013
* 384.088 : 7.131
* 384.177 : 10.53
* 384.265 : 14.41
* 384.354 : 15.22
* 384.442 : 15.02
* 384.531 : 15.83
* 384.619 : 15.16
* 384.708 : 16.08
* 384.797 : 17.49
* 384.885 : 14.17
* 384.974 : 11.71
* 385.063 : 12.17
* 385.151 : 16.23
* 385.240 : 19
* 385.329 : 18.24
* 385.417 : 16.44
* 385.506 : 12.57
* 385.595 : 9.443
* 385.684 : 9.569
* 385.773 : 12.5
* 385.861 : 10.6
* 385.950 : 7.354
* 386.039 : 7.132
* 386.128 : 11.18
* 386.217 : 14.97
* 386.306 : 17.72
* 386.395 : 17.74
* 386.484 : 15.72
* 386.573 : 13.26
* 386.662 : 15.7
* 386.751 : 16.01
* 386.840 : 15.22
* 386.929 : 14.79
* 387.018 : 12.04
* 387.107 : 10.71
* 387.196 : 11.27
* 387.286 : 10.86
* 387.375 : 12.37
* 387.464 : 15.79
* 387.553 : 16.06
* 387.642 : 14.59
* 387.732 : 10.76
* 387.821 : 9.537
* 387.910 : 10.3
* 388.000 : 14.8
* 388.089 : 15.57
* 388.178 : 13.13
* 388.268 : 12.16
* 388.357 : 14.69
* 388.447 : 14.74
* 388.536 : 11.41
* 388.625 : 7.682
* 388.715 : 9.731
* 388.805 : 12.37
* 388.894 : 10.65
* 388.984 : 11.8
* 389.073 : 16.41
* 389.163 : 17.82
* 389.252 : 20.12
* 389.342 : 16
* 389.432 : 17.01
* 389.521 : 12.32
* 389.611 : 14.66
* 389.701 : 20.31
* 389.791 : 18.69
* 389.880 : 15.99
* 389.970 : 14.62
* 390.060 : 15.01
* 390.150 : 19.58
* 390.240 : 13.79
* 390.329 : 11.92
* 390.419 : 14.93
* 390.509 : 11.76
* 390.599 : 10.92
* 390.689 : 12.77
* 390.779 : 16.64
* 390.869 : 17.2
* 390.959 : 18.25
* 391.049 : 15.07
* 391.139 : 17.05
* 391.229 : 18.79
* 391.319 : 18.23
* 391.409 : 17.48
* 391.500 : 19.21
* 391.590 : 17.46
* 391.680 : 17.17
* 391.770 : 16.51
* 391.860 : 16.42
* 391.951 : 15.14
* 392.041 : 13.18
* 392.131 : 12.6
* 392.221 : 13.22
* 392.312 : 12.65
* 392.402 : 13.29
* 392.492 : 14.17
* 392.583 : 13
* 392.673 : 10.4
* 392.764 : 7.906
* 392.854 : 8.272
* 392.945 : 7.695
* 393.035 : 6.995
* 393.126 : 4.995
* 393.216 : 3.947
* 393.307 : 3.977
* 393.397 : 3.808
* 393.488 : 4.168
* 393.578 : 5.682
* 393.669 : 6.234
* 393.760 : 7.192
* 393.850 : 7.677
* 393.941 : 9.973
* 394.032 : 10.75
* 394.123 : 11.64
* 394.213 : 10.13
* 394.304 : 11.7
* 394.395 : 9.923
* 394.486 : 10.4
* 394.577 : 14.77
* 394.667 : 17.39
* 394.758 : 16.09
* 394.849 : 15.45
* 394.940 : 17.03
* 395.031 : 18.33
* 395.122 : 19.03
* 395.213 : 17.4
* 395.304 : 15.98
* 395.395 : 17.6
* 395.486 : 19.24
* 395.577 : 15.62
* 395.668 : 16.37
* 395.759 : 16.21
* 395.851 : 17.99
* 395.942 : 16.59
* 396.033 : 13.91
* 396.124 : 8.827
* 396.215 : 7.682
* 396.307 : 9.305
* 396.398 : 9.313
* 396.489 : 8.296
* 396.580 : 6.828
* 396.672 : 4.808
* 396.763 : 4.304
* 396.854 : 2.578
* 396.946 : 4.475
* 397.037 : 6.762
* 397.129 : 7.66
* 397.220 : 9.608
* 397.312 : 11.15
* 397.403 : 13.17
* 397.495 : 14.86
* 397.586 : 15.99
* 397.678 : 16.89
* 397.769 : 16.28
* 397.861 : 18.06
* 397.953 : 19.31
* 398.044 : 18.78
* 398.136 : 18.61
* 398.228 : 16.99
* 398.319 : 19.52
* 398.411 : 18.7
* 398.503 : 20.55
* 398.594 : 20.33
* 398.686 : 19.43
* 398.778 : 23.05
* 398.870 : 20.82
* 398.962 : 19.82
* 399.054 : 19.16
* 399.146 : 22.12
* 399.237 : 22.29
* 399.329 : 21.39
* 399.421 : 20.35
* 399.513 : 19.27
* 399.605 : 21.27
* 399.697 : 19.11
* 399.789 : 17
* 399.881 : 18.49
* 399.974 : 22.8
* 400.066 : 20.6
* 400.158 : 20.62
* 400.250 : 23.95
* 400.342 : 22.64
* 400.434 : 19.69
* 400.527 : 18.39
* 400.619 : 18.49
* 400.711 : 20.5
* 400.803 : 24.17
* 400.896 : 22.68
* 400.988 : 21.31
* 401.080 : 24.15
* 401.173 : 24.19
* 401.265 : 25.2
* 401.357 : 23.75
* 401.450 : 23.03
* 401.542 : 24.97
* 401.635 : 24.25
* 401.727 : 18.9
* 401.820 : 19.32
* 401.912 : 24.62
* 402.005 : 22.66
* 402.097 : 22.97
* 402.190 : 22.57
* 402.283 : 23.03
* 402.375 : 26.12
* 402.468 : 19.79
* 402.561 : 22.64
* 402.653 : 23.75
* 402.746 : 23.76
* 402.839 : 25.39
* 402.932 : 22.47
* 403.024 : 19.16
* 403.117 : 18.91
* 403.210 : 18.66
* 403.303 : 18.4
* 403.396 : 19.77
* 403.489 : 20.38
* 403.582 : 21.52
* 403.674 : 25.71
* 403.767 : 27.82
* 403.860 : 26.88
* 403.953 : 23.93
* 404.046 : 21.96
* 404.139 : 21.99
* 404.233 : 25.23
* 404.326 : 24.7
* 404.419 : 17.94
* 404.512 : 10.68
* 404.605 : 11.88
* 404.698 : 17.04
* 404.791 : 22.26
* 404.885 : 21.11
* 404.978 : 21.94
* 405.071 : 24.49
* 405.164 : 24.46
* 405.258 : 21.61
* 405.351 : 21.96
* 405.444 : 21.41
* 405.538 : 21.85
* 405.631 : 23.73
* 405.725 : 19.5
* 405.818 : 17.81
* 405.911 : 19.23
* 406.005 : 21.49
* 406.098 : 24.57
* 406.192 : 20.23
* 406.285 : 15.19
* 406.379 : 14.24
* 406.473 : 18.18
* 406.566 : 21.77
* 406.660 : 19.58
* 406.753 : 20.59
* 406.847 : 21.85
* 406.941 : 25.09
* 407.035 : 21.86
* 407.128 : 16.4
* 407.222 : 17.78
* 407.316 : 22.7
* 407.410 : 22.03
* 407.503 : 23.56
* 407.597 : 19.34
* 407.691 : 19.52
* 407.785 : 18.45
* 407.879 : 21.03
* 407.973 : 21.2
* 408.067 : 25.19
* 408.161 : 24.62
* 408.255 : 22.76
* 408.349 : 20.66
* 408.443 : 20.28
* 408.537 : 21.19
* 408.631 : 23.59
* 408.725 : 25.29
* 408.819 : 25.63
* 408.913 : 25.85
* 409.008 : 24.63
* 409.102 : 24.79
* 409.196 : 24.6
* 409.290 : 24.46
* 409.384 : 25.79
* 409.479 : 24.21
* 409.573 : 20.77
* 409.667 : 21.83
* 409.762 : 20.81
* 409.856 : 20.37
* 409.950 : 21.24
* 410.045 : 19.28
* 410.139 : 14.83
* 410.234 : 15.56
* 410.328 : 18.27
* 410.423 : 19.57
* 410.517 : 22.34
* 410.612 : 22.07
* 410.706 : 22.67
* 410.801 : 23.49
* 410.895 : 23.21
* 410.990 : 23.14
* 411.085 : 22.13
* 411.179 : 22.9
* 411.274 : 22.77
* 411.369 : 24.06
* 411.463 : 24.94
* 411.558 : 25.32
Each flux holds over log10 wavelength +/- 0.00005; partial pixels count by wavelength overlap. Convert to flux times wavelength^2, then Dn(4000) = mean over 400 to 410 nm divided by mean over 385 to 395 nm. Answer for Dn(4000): 1.79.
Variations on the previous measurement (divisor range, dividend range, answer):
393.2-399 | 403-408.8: 1.69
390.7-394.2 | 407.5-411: 2.01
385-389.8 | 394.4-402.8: 1.39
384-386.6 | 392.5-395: 0.75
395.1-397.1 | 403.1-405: 1.87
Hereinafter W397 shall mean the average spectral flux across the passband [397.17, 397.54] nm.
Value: 12.1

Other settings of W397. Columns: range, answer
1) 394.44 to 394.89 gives 14.8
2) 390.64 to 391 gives 16.1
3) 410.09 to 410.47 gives 17.1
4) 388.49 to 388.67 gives 9.63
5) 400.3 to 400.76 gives 20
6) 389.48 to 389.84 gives 16.5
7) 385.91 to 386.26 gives 10.2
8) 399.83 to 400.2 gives 20.5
